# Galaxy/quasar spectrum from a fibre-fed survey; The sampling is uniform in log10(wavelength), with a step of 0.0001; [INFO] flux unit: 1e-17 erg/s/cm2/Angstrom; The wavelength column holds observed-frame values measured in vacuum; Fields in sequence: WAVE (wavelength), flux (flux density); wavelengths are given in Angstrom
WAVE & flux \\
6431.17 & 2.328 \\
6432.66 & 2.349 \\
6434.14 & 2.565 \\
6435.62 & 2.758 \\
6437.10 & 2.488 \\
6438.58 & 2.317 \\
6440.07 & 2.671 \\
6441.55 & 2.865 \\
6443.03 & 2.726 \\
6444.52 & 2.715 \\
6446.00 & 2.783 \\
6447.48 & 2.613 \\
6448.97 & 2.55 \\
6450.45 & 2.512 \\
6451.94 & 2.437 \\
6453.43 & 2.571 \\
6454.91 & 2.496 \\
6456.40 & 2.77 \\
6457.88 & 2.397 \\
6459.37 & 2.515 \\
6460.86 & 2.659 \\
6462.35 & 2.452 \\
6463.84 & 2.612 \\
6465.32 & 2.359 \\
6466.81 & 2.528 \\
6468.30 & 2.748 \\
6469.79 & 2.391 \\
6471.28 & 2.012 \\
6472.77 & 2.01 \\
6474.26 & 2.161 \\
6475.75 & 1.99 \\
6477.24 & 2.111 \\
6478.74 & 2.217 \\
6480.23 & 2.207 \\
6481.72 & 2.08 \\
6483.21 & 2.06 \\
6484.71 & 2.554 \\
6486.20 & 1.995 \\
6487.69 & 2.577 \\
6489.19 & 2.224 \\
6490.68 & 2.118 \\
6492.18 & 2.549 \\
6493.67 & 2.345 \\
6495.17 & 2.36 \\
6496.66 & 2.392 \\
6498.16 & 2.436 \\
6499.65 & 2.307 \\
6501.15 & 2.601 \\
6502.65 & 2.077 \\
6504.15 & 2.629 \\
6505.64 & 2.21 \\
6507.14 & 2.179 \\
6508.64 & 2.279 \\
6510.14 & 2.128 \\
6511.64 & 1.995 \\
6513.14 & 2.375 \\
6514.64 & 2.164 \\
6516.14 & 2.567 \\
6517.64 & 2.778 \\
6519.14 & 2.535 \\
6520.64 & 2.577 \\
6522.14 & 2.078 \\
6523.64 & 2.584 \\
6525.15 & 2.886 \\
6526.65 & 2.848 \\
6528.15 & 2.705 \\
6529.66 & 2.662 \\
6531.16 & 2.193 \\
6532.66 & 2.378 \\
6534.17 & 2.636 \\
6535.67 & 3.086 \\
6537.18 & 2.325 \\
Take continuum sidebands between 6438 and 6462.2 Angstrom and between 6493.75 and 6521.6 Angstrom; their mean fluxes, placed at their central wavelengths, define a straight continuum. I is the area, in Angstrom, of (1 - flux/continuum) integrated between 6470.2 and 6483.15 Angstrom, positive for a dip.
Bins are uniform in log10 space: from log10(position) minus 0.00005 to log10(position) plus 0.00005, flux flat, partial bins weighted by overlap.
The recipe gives 2.0 Angstrom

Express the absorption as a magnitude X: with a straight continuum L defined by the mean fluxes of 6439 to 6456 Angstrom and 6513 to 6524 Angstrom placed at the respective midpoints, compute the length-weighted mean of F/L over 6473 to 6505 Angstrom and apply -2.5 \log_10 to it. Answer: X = 0.11 mag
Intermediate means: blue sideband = 2.63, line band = 2.28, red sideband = 2.46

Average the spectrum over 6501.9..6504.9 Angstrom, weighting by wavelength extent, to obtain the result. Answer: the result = 2.36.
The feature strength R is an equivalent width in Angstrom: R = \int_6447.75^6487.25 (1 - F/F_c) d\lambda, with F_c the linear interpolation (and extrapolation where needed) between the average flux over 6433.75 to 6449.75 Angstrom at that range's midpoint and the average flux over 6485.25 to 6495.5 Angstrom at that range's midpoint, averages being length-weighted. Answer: 1.7 Angstrom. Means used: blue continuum 2.64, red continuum 2.31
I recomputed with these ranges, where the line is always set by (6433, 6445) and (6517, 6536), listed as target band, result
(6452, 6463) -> 0.3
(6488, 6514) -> 3.0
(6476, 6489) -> 2.0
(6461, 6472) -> 0.7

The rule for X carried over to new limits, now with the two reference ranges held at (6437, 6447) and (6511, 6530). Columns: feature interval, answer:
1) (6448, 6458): 0.04 mag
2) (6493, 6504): 0.08 mag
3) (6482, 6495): 0.13 mag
